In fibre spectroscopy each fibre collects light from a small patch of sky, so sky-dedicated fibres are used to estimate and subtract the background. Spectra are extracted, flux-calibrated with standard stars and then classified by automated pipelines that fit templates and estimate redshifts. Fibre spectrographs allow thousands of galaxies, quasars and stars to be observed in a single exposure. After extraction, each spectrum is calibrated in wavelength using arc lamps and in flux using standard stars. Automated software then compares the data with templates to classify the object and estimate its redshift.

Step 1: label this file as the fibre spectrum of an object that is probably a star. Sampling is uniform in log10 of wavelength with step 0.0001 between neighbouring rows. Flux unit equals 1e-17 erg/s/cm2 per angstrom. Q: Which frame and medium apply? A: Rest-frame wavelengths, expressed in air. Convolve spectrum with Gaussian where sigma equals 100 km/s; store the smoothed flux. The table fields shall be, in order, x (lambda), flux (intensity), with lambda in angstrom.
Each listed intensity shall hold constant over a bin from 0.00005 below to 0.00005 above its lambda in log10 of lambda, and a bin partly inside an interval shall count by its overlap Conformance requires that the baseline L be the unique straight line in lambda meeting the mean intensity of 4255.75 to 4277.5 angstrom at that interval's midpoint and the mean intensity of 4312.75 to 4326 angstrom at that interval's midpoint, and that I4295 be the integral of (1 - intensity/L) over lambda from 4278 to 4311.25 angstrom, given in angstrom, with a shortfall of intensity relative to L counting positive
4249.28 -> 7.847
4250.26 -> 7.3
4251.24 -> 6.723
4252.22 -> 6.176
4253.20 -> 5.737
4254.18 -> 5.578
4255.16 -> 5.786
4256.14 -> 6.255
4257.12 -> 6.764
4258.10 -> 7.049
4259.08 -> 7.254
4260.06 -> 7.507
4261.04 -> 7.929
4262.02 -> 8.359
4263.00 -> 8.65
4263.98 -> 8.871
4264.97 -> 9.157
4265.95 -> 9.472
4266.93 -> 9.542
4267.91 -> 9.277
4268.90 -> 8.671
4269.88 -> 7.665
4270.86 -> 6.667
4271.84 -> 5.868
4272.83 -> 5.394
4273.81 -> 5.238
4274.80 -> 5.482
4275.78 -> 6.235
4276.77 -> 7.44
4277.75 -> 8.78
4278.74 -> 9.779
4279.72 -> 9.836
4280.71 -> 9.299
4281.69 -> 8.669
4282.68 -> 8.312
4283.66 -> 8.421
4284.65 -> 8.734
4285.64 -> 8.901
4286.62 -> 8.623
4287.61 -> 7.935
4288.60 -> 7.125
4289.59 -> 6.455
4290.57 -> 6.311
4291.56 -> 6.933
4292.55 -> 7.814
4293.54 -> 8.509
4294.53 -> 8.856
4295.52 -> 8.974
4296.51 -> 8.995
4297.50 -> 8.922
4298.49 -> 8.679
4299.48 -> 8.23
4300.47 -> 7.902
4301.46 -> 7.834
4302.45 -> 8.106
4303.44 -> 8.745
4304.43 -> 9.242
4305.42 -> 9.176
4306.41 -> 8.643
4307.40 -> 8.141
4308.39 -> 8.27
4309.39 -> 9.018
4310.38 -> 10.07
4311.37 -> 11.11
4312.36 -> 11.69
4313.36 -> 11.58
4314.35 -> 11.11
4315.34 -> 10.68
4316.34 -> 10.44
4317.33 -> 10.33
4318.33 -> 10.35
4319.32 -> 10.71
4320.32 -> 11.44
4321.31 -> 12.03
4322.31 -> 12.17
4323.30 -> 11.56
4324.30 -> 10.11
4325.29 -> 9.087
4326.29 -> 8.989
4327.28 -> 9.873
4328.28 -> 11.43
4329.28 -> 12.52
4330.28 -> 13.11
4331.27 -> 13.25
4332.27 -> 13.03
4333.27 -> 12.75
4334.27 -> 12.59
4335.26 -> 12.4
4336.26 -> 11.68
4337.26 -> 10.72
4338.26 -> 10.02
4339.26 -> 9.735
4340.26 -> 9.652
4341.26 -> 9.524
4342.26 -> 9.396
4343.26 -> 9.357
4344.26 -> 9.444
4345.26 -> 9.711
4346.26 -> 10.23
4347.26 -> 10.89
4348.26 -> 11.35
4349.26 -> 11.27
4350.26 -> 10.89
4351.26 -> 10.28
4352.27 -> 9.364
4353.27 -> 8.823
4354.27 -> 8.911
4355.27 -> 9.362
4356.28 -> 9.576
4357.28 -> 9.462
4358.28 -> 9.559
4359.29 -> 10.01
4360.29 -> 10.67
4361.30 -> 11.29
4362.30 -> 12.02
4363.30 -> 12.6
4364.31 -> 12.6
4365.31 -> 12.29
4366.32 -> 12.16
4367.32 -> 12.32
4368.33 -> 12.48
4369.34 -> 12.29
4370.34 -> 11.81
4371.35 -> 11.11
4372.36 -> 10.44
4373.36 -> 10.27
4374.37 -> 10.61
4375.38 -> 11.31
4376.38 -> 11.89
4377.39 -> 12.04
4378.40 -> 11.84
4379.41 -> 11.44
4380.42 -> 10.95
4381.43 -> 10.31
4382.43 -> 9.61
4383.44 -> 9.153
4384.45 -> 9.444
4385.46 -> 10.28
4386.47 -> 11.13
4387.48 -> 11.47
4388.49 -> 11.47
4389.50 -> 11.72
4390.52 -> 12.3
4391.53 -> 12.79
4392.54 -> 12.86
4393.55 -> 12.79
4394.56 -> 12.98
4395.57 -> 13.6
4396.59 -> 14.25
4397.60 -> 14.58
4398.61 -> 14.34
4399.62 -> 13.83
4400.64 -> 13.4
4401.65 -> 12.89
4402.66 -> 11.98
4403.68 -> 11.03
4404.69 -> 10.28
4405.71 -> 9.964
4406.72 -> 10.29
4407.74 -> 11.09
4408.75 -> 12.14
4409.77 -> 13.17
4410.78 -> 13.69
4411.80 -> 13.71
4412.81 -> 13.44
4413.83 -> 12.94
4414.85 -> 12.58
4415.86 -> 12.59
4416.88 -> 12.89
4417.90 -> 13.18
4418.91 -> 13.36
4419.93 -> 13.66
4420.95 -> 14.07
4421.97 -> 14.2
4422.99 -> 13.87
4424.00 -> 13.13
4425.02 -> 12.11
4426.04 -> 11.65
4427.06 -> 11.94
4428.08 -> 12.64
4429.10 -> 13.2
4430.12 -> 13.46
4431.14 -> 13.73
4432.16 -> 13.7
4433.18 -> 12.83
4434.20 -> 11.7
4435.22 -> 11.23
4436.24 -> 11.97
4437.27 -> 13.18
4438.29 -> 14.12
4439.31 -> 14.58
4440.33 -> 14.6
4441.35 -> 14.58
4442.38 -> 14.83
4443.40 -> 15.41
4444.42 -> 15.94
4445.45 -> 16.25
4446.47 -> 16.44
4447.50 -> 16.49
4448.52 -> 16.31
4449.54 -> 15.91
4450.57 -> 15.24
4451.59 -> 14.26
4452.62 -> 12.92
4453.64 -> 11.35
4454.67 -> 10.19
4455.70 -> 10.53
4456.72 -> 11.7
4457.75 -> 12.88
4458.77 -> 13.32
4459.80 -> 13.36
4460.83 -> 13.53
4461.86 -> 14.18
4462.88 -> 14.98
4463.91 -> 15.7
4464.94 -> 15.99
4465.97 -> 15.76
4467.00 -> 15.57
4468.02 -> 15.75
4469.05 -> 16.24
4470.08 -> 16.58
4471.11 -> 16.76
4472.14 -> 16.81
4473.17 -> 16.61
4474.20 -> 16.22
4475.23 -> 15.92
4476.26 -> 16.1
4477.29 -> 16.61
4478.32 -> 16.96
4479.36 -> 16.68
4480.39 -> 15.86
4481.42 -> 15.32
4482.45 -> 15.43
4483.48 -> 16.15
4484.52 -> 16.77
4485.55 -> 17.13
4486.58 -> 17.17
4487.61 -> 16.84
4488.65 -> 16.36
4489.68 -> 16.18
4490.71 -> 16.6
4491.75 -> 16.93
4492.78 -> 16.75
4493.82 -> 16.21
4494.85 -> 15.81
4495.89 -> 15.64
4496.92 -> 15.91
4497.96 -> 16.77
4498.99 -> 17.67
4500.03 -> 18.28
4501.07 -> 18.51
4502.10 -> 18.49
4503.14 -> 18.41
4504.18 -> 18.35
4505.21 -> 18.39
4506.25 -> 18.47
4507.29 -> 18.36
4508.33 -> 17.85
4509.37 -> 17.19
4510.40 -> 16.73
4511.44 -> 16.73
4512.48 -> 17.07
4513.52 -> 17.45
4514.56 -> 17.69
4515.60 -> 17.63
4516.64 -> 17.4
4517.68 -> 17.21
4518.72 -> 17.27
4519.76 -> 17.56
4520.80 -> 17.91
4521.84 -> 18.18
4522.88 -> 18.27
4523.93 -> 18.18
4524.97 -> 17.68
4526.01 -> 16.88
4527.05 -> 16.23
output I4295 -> 2.7 angstrom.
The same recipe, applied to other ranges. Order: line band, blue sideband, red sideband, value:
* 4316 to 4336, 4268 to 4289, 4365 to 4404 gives -3.7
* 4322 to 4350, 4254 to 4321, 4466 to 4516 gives -1.3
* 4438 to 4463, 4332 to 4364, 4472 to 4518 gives 1.4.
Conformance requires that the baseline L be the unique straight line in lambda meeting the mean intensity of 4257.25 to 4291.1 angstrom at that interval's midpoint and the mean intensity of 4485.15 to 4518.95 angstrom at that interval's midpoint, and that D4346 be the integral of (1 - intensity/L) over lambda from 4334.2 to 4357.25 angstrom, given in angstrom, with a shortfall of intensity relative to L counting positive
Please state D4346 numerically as 1.4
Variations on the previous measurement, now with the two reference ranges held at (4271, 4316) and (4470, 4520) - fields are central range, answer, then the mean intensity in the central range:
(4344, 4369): 0.9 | 10.7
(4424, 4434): 1.0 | 12.8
